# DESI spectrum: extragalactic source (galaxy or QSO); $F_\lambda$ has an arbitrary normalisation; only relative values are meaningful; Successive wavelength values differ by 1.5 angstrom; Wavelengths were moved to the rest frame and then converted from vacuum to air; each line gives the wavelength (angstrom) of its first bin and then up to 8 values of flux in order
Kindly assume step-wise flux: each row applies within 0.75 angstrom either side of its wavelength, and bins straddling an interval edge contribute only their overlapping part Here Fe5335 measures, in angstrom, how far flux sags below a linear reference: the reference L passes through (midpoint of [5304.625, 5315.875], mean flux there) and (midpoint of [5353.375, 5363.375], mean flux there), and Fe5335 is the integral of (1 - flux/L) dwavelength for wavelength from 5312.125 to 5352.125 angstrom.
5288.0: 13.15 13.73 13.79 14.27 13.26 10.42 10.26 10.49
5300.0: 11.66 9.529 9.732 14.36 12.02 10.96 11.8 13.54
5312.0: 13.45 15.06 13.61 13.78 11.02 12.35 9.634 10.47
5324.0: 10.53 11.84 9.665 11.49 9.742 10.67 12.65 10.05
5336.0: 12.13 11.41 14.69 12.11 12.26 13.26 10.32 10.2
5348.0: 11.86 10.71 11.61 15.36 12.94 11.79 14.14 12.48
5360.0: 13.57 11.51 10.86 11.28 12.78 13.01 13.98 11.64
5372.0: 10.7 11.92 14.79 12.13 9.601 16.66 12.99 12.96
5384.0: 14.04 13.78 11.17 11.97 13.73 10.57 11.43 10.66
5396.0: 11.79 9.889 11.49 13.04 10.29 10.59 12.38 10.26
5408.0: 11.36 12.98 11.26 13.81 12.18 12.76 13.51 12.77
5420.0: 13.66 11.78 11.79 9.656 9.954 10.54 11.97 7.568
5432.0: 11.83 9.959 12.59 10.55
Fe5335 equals 3.3 angstrom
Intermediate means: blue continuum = 13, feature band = 11.7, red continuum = 12.5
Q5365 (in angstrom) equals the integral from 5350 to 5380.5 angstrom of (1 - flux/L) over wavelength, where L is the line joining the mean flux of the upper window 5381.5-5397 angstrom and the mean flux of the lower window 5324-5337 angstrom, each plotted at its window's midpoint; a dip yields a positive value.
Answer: -2.41 angstrom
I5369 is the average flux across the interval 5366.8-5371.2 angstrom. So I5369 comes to 12.9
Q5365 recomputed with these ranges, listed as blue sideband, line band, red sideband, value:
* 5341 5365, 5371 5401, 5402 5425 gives -0.44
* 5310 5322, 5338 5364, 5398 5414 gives 0.08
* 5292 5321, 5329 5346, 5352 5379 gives 0.80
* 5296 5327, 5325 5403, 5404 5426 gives -1.06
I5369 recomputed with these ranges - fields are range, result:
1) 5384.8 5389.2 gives 12.3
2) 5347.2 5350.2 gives 11.3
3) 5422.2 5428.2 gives 10.5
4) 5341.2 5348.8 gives 11.6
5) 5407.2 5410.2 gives 12.1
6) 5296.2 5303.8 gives 10.4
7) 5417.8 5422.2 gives 12.7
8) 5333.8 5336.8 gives 11.1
